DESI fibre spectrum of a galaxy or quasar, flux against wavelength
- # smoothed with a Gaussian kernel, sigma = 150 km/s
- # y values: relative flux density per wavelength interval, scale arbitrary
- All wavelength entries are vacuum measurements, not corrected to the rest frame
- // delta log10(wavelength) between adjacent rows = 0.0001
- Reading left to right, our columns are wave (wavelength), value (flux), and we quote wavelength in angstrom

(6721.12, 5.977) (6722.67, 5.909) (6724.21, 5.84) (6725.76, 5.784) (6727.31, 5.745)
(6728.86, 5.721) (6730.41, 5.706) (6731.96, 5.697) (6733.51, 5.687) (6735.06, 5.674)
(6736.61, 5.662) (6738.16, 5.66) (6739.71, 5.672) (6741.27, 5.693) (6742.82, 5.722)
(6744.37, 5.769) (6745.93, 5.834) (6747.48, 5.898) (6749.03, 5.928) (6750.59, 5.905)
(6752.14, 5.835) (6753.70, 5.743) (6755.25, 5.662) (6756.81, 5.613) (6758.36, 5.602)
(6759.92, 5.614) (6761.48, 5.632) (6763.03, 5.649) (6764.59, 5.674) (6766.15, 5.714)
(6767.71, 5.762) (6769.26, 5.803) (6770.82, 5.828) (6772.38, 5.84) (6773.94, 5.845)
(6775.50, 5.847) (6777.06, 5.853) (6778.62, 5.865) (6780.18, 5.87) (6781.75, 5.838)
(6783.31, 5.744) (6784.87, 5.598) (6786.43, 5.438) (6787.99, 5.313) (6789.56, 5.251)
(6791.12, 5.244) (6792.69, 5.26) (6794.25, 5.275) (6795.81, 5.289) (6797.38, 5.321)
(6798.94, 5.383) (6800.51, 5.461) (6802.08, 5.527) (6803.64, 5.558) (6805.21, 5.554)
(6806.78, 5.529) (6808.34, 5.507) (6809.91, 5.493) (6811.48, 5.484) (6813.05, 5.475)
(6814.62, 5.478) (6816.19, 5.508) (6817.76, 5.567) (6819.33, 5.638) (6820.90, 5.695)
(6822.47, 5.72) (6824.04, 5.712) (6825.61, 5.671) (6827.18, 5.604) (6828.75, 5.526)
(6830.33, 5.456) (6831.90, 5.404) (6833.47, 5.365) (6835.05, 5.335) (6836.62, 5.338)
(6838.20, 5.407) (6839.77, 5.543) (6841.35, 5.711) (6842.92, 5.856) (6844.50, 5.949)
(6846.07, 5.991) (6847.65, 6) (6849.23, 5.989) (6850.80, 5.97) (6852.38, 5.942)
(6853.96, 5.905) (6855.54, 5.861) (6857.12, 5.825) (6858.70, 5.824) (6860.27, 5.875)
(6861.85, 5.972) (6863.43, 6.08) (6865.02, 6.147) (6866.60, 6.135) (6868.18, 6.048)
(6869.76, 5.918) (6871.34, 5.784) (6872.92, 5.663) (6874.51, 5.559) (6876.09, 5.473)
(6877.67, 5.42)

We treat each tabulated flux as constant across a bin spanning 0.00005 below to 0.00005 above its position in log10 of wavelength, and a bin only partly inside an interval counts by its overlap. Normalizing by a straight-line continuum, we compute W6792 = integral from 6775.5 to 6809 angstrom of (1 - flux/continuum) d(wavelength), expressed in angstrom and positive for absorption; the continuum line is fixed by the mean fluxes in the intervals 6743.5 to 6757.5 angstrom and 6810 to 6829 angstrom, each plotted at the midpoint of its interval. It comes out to 0.9 angstrom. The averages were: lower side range 5.8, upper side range 5.59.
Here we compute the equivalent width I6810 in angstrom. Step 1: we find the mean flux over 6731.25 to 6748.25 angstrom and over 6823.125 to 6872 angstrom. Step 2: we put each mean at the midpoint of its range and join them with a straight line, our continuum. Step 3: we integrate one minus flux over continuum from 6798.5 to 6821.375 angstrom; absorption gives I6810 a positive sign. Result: 0.9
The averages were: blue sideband 5.72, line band 5.52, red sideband 5.78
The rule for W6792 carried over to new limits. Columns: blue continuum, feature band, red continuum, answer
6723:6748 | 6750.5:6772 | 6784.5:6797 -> -0.7 angstrom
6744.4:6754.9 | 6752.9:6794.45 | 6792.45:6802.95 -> -0.3 angstrom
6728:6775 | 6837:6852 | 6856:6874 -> 0.2 angstrom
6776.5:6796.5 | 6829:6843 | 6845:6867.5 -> 0.9 angstrom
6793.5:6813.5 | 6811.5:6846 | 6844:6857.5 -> 0.8 angstrom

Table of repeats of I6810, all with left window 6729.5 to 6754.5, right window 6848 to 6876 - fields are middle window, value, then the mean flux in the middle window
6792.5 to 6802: 0.8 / 5.35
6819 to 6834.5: 0.8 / 5.57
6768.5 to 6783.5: -0.1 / 5.83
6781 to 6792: 0.6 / 5.49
